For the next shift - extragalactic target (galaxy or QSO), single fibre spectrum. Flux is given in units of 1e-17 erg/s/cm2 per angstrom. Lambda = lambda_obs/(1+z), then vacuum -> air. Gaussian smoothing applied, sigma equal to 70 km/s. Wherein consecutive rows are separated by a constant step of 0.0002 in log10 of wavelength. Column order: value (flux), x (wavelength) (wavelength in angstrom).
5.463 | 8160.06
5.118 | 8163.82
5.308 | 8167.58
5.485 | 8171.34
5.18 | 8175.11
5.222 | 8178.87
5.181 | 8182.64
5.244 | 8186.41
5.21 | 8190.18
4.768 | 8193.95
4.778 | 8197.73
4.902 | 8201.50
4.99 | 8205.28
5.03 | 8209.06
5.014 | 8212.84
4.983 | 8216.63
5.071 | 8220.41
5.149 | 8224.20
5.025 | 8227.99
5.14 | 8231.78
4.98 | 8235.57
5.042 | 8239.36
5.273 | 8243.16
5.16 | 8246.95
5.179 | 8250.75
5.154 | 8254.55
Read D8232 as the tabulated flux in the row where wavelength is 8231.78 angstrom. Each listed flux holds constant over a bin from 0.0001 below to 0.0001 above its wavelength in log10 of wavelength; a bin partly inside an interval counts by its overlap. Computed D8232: 5.14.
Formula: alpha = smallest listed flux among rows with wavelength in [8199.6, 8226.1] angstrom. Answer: 4.902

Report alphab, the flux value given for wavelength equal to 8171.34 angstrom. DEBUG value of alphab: 5.485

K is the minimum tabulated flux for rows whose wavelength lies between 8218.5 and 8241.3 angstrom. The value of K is 4.98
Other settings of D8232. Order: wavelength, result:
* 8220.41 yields 5.071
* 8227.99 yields 5.025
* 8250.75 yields 5.179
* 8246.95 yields 5.16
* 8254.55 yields 5.154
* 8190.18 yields 5.21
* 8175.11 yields 5.18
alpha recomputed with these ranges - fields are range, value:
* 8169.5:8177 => 5.18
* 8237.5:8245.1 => 5.042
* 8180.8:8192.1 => 5.181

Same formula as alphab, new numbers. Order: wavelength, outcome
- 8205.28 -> 4.99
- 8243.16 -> 5.273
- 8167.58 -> 5.308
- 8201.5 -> 4.902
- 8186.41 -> 5.244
